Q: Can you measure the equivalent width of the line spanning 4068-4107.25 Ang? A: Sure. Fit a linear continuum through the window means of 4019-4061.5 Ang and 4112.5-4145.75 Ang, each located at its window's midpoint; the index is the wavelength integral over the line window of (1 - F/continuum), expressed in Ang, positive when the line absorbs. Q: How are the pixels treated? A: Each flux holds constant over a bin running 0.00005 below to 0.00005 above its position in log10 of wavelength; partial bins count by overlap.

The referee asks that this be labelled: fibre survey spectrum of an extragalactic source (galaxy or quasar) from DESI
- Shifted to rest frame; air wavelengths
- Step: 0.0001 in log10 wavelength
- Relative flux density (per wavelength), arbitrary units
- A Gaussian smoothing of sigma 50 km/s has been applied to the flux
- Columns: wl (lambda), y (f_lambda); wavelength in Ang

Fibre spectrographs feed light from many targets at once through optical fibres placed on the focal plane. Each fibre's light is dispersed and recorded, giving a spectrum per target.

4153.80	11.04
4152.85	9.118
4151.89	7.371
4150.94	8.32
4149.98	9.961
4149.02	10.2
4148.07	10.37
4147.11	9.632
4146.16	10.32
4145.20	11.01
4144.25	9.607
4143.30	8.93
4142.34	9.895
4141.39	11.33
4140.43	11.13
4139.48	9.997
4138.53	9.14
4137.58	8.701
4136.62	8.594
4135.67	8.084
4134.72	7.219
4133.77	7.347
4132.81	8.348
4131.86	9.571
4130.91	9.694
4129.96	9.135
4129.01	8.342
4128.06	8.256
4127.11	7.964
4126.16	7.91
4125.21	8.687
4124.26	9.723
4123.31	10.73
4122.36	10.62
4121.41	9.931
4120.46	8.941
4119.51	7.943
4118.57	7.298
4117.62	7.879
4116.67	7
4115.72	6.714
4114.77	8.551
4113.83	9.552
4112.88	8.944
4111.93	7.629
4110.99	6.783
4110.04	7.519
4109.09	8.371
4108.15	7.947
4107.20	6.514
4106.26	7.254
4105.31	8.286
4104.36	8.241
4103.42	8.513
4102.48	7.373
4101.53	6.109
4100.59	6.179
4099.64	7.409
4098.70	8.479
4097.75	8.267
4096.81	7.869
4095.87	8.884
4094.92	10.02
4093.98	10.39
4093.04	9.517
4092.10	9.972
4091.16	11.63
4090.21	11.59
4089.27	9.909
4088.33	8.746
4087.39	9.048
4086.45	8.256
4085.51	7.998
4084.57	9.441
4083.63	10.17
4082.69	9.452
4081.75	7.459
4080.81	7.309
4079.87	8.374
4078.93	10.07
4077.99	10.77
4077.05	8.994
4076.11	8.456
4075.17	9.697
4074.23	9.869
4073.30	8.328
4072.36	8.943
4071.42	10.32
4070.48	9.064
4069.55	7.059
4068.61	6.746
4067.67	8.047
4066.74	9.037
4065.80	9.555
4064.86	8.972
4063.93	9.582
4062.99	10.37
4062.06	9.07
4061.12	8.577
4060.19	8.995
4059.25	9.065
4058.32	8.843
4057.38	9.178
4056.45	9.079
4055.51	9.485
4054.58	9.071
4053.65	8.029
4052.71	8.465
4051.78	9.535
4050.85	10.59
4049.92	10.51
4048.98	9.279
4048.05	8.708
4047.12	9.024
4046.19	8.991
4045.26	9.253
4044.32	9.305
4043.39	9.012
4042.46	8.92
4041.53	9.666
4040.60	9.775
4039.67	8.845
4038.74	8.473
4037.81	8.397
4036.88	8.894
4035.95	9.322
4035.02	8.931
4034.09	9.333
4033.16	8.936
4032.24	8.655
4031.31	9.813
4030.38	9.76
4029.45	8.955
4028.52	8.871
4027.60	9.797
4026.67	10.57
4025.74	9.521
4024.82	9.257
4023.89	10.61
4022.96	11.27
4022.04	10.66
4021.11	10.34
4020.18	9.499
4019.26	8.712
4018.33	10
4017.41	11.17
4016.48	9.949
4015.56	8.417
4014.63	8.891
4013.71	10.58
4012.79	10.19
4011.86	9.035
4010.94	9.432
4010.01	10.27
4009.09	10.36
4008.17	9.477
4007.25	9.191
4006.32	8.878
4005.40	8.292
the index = 1.6 Ang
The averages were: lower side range 9.33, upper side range 8.94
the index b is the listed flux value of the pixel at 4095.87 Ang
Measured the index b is 8.884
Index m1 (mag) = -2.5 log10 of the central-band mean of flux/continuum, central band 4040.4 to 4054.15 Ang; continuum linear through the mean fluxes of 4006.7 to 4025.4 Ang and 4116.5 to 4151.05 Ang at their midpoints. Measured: 0.05 mag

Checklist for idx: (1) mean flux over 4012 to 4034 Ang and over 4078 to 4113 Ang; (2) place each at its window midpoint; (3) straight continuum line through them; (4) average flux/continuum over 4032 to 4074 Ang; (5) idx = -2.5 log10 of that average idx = 0.03 mag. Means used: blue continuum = 9.74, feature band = 9.04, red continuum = 8.56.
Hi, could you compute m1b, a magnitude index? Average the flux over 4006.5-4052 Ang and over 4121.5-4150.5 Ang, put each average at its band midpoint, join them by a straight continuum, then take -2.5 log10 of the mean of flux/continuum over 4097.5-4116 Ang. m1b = 0.212 mag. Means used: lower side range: 9.52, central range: 7.73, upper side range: 9.35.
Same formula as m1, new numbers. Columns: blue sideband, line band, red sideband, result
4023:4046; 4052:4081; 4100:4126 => -0.02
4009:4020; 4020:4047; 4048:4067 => 0.01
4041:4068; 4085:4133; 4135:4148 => 0.11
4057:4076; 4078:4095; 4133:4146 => -0.05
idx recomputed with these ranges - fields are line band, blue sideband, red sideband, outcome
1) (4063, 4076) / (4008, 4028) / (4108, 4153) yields 0.06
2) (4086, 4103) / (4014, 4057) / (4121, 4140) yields 0.03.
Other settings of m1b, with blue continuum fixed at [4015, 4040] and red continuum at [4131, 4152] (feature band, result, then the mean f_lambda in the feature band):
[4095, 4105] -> 0.20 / 7.83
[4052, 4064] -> 0.05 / 9.05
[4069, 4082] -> 0.06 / 8.92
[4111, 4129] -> 0.11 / 8.52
